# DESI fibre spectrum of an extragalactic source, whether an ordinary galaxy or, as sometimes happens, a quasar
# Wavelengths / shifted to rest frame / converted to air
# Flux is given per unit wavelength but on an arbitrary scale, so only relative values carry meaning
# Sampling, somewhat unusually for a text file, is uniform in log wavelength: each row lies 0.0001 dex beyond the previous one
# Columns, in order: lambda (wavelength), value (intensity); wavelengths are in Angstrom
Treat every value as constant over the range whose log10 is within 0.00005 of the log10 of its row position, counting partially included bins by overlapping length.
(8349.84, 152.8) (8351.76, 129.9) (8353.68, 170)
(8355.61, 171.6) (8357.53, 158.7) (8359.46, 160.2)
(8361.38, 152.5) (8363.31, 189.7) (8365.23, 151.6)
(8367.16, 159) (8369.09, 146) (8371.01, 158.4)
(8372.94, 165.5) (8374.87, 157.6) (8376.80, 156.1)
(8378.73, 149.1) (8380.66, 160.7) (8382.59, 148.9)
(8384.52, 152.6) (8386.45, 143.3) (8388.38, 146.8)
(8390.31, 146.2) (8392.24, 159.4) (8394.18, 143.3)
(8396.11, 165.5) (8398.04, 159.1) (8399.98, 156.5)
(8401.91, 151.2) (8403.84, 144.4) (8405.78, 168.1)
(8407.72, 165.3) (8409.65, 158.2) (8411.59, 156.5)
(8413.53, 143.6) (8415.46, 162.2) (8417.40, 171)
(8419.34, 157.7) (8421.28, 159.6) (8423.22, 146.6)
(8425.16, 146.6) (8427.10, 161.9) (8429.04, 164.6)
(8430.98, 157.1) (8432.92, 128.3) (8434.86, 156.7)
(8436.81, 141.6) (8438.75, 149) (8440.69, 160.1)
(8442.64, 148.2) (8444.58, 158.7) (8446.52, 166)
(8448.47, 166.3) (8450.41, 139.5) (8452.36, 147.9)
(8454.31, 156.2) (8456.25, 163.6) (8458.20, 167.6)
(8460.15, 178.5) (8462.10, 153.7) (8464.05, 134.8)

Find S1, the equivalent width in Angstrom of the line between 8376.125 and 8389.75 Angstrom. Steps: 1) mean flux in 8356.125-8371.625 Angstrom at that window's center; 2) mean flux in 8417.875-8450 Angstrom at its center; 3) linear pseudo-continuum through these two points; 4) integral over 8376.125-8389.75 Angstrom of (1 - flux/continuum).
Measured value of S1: 0.7 Angstrom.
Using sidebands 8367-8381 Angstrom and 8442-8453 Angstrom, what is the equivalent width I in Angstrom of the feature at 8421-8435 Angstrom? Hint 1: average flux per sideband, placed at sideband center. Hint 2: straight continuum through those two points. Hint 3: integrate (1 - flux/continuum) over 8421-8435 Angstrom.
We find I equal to 0.3 Angstrom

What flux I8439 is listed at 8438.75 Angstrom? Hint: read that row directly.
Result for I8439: 149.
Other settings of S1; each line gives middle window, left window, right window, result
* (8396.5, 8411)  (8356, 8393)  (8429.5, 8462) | -0.18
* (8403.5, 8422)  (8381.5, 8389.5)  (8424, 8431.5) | -0.61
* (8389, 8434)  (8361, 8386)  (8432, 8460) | 0.14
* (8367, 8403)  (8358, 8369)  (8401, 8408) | 1.09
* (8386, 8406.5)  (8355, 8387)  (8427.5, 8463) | 0.52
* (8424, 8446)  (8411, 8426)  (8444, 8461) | 0.78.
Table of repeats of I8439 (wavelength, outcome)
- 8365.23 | 151.6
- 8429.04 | 164.6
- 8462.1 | 153.7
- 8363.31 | 189.7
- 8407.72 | 165.3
